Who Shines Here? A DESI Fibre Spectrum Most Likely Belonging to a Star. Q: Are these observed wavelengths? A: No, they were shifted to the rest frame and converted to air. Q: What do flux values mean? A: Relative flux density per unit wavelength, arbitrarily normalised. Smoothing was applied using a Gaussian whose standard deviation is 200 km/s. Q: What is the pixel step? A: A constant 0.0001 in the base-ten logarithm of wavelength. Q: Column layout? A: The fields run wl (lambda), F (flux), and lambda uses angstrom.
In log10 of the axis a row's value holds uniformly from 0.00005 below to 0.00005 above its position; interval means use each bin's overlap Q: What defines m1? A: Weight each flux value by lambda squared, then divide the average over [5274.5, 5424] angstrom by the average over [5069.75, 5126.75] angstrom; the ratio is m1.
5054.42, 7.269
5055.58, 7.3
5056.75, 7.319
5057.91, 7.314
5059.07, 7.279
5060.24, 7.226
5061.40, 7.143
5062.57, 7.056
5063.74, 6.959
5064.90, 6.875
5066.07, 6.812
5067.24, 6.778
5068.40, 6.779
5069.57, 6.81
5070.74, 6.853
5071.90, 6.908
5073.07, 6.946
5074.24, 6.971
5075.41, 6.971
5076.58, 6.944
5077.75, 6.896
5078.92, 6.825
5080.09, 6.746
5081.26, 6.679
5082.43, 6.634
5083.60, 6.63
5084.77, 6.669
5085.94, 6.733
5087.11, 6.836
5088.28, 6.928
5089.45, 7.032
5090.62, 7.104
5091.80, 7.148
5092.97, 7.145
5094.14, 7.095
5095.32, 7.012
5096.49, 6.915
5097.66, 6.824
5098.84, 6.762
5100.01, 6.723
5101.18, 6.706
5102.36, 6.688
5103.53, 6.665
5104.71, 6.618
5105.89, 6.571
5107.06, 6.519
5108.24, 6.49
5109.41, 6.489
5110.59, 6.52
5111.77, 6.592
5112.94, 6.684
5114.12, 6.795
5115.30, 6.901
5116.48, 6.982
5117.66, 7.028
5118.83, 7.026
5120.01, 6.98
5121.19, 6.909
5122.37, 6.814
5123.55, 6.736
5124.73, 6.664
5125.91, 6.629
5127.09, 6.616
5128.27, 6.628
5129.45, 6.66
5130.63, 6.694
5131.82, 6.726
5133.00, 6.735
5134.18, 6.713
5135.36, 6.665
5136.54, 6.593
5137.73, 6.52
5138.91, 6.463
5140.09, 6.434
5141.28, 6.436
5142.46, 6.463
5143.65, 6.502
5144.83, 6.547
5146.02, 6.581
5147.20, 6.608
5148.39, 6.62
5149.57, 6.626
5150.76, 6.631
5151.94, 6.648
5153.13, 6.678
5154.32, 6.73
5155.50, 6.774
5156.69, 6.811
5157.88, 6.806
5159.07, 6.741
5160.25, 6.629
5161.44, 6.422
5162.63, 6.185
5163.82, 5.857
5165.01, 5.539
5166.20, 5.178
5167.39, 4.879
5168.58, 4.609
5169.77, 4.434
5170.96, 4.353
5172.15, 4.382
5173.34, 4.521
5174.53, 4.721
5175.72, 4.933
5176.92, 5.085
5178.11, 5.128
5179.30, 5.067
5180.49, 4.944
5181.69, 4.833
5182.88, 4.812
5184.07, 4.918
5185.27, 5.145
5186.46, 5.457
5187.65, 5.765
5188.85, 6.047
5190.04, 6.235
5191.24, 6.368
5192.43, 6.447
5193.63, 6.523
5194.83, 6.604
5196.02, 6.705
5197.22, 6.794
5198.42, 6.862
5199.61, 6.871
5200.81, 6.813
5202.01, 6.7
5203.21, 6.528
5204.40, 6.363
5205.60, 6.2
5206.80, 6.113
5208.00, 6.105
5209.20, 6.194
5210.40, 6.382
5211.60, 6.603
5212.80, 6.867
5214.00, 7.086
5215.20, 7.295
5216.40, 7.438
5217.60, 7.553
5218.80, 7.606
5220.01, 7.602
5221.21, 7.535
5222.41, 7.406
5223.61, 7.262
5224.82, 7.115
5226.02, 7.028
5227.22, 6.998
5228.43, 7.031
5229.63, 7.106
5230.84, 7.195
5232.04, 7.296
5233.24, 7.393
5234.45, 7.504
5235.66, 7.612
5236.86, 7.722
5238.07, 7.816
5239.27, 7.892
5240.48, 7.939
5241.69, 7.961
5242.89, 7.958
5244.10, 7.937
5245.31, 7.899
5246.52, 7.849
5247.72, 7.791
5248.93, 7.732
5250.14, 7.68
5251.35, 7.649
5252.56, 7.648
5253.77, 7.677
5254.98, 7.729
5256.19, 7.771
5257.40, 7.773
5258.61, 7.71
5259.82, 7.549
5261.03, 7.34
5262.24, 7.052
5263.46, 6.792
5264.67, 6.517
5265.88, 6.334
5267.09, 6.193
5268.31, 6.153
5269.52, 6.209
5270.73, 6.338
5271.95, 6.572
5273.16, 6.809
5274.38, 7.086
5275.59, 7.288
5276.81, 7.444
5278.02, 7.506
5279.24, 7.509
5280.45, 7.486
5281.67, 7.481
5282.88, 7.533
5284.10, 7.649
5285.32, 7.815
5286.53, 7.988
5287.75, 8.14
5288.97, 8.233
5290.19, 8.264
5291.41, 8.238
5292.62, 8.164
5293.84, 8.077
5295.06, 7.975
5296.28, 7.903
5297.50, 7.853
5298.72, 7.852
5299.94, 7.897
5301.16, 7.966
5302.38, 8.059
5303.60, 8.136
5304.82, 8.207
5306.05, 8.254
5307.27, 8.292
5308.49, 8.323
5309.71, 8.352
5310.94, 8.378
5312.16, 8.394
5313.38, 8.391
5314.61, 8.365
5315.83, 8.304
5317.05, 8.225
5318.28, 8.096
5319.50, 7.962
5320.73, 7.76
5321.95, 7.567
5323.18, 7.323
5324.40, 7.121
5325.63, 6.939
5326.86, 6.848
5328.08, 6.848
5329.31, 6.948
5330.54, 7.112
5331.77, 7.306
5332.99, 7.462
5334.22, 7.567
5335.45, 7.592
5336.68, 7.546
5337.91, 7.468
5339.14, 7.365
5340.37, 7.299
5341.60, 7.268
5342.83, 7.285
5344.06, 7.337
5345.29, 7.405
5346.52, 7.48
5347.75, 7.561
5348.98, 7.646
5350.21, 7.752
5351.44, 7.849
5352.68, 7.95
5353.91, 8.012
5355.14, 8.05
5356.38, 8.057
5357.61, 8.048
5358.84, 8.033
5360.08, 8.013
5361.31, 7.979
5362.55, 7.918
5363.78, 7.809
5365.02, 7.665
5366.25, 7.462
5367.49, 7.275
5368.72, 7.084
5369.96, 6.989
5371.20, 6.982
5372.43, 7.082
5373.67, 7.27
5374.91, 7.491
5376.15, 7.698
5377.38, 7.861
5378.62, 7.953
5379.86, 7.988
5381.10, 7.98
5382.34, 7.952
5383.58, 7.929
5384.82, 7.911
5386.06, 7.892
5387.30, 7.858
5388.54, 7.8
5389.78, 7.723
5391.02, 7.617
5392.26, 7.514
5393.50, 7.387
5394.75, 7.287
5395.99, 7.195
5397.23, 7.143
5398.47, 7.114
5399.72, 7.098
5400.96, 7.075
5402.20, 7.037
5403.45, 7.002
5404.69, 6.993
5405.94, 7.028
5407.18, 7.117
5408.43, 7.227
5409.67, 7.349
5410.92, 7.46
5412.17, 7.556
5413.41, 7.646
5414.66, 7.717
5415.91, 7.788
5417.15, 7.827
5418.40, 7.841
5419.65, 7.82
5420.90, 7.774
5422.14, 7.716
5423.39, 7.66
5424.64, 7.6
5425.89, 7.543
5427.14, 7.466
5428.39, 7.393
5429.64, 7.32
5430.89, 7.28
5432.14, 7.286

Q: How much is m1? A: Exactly 1.2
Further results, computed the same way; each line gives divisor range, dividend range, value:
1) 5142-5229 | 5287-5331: 1.33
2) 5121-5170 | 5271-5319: 1.30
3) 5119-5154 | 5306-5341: 1.24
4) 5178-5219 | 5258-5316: 1.26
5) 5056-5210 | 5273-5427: 1.29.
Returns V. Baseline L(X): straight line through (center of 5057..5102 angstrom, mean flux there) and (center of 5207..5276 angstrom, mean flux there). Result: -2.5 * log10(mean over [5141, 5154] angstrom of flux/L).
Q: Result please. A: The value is 0.08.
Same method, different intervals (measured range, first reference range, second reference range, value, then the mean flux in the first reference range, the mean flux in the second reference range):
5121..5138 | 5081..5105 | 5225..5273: 0.04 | 6.84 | 7.34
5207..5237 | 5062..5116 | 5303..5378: 0.02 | 6.81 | 7.67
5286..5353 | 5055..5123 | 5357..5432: -0.06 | 6.87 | 7.54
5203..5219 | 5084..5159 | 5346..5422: 0.05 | 6.73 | 7.58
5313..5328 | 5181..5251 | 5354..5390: -0.04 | 6.91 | 7.72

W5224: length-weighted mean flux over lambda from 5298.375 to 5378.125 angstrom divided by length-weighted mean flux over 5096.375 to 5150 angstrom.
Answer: 1.15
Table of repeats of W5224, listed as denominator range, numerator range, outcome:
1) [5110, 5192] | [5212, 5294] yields 1.21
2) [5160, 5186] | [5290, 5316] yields 1.60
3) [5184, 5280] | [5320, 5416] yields 1.07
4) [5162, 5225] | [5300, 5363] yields 1.28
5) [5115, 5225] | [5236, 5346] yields 1.20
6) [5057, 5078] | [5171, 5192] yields 0.74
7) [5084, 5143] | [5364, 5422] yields 1.11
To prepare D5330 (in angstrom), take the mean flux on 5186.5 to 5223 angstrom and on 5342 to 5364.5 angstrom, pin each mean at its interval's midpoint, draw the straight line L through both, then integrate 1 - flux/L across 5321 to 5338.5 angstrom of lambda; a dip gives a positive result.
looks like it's 0.8 angstrom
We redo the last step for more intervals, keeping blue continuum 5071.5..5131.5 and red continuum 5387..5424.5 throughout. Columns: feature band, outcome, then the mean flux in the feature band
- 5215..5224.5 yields -0.6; 7.46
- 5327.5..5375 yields -1.2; 7.52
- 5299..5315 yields -2.2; 8.22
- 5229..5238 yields -0.4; 7.43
